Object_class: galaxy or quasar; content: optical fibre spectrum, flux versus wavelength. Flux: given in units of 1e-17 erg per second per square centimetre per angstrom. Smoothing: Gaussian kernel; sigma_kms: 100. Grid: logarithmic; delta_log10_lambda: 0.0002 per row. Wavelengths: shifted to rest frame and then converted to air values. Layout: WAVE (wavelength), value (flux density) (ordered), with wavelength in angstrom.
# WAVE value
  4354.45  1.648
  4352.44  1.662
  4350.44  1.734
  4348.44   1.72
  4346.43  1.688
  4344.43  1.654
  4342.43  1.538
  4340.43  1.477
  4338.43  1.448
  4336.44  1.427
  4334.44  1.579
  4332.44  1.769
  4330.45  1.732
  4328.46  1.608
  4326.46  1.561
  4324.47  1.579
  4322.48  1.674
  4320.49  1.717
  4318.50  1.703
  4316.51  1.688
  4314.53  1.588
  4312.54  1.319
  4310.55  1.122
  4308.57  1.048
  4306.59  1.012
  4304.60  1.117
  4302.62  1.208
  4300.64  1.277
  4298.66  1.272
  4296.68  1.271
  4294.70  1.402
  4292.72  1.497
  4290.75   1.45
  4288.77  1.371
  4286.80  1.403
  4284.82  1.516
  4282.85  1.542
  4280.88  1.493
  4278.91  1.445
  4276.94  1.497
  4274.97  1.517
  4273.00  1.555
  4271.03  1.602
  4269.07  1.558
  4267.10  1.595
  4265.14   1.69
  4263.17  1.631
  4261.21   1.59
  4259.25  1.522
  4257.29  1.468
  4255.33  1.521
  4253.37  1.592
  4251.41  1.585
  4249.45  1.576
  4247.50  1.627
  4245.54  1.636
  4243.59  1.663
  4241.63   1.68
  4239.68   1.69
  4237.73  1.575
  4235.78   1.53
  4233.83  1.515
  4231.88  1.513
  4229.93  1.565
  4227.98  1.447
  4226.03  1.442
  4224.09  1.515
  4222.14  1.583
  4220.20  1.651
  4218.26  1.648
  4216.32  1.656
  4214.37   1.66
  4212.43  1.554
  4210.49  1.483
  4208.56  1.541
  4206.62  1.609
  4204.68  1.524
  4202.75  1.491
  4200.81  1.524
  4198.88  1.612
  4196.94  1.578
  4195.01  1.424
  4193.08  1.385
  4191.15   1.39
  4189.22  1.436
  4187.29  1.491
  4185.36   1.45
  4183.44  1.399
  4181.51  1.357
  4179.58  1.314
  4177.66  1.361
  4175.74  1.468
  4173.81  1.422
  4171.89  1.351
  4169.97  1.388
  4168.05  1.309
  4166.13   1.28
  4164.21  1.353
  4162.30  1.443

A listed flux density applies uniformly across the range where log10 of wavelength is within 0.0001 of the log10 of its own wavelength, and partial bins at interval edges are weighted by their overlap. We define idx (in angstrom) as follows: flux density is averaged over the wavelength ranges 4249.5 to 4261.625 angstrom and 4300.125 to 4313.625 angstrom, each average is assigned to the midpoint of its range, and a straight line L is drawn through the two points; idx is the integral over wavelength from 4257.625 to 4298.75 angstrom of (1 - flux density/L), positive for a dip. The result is -3.8 angstrom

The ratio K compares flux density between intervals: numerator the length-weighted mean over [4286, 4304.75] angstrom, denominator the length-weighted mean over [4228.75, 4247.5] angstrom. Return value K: 0.8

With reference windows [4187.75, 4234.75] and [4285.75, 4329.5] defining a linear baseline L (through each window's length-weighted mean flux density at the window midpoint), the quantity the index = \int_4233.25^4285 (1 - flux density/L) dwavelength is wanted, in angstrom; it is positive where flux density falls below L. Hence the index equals -3.66 angstrom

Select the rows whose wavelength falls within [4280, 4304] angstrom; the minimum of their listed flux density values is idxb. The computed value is 1.208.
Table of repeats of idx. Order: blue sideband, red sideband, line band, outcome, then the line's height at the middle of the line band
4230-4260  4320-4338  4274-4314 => 6.5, 1.6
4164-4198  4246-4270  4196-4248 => -2.7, 1.5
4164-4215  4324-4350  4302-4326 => 2.6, 1.58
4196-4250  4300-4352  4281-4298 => 1.1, 1.53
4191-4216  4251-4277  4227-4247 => -0.4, 1.55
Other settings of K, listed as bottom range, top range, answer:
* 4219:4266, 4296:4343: 0.92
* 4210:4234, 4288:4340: 0.92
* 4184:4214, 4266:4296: 1.00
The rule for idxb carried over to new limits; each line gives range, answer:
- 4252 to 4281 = 1.445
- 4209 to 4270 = 1.442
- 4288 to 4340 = 1.012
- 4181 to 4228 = 1.357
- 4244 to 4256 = 1.521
